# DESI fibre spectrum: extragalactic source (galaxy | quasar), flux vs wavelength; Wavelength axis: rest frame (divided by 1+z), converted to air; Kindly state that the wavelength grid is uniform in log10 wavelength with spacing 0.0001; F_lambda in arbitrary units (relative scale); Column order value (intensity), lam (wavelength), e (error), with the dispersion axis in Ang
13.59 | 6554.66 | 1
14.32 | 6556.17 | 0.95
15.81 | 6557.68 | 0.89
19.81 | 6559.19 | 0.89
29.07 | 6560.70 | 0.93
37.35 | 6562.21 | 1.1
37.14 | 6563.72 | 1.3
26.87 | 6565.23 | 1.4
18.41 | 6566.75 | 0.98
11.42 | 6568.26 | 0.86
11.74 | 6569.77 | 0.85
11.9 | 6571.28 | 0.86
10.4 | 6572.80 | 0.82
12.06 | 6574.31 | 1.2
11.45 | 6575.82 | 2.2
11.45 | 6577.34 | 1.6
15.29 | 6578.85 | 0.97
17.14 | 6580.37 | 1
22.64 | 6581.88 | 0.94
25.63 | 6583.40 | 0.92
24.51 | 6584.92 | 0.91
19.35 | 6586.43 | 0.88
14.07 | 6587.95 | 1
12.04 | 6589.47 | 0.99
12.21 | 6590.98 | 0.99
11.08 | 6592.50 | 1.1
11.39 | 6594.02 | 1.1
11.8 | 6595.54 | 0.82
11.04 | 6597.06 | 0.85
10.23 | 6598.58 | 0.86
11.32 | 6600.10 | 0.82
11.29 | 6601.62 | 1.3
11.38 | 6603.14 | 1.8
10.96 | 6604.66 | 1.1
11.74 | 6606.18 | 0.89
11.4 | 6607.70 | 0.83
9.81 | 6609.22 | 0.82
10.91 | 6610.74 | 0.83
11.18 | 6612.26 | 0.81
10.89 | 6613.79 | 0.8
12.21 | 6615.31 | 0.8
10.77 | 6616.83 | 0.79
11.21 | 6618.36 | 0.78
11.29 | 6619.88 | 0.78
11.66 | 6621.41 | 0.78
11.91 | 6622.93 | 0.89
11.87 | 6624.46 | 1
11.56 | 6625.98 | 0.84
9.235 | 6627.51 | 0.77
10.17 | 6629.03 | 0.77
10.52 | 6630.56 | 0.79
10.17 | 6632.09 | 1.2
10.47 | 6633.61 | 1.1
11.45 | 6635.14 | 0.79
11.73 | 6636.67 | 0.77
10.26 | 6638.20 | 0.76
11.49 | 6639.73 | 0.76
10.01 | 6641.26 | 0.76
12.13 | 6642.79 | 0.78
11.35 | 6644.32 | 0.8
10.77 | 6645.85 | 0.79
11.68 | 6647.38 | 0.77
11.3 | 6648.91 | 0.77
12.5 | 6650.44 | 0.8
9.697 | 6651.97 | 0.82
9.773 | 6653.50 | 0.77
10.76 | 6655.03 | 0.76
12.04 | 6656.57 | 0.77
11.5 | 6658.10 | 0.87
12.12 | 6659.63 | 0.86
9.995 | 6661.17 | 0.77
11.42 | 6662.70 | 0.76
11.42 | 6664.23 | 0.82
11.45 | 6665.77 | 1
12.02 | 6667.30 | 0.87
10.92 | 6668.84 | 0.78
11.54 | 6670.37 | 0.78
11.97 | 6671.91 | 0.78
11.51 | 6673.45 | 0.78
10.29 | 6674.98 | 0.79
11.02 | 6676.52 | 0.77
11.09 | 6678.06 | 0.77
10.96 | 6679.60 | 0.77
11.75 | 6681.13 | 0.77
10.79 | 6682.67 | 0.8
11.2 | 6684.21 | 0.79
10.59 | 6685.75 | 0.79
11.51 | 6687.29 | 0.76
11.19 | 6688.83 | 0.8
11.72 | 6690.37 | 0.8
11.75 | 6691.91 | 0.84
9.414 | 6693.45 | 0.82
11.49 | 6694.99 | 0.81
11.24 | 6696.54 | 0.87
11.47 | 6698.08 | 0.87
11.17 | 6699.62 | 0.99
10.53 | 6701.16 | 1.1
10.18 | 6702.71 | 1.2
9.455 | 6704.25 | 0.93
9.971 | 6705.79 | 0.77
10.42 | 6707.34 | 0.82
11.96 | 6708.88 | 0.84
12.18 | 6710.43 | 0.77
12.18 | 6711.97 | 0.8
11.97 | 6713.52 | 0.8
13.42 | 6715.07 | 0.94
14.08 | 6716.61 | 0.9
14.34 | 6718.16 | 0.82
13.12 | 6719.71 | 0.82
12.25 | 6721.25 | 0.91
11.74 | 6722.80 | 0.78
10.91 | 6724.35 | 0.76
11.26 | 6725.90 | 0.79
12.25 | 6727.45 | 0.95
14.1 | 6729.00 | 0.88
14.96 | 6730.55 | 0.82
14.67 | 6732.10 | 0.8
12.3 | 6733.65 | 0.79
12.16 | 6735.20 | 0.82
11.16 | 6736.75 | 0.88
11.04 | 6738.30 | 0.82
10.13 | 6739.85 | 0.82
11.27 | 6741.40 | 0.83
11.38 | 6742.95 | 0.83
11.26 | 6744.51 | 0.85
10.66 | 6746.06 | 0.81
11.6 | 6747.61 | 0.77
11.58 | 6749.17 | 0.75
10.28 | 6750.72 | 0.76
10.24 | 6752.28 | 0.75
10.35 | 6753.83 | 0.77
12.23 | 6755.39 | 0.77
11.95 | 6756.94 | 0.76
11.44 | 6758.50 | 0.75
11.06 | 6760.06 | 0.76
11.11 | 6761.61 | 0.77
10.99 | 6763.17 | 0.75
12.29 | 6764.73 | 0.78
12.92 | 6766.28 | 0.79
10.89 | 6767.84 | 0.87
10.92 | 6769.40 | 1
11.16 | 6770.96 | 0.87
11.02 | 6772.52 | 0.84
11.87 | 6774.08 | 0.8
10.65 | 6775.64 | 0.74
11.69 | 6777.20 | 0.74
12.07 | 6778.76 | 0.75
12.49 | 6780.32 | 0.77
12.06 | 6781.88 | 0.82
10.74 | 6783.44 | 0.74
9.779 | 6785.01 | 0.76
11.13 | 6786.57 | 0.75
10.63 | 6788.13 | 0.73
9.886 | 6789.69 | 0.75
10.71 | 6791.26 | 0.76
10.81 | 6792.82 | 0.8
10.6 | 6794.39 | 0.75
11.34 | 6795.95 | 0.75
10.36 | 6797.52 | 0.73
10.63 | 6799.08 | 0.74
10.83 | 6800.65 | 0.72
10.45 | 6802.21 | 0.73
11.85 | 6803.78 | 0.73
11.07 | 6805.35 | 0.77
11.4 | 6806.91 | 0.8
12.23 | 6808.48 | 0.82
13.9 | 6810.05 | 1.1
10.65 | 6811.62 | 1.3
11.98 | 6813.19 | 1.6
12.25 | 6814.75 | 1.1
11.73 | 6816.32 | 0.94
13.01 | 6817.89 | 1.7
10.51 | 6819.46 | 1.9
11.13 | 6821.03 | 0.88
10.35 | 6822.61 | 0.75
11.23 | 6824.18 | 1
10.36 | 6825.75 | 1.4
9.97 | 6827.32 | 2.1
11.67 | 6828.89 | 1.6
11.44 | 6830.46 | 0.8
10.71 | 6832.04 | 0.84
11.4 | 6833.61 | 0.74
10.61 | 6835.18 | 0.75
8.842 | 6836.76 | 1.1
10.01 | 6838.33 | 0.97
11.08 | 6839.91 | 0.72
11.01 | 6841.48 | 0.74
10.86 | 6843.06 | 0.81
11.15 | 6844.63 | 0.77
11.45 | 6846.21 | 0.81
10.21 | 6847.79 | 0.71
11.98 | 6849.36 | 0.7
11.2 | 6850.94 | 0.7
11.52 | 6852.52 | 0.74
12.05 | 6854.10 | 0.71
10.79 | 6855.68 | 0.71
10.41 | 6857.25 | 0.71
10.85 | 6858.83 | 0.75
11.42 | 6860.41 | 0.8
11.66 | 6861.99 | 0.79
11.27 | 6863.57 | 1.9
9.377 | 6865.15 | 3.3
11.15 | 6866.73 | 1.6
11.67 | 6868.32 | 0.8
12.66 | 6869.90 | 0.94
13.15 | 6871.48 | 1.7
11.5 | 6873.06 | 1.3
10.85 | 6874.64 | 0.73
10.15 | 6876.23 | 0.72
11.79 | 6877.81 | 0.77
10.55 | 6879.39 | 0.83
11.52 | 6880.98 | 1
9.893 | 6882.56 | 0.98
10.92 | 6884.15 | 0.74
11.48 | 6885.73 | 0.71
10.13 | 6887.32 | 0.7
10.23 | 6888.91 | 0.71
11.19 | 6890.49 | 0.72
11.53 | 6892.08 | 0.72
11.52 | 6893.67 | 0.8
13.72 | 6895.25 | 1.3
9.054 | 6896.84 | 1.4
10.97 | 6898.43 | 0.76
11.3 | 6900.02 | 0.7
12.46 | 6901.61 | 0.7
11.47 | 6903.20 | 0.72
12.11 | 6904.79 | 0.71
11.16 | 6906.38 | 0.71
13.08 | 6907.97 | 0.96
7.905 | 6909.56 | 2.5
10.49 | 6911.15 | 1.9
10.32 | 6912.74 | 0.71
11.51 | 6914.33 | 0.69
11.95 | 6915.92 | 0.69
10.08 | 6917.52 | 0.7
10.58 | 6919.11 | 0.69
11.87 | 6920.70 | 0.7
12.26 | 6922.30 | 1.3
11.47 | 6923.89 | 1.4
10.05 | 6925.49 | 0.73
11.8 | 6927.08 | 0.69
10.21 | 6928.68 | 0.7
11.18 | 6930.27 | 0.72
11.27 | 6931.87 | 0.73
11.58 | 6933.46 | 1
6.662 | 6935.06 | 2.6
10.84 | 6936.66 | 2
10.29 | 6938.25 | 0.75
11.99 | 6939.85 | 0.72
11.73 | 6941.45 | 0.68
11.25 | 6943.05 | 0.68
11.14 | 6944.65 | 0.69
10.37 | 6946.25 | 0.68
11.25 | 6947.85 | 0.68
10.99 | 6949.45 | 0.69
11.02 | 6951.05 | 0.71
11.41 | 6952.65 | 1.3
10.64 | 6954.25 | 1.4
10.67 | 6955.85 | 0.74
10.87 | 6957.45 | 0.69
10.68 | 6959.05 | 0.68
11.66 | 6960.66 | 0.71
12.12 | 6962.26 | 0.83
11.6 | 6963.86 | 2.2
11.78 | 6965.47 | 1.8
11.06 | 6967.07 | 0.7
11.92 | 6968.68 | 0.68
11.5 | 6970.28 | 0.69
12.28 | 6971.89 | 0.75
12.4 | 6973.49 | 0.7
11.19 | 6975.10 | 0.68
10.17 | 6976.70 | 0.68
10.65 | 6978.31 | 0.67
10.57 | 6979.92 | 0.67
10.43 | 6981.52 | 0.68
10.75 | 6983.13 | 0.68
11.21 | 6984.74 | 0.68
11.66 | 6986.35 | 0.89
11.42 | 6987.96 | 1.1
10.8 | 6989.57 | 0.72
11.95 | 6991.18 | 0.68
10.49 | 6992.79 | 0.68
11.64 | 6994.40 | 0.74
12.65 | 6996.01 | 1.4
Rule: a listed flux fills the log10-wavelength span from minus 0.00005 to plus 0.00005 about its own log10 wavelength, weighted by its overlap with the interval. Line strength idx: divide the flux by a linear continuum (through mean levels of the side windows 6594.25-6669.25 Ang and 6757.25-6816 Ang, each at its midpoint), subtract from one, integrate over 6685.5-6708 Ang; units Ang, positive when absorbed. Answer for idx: 0.8 Ang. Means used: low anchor 11.1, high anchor 11.3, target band 10.8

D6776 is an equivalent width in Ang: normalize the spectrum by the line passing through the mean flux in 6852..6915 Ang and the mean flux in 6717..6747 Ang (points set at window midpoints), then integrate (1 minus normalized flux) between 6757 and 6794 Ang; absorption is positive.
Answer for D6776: 2.0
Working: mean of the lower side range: 12.2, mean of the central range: 11.2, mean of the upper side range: 11.2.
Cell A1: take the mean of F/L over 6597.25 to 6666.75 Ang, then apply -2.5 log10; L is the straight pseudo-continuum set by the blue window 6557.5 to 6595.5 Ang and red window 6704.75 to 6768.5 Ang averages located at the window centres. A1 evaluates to 0.38 mag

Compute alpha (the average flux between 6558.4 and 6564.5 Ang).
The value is 30.8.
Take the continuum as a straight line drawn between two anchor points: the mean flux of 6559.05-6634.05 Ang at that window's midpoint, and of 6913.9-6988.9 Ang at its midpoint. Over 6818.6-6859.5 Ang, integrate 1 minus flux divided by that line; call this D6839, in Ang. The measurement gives 4.2 Ang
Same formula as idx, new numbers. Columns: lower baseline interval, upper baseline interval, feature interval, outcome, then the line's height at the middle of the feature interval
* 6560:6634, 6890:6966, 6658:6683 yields 4.3 Ang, 13.6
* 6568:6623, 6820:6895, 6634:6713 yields 7.9 Ang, 12.4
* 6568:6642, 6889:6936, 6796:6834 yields 0.6 Ang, 11.5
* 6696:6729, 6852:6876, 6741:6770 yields 0.9 Ang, 11.6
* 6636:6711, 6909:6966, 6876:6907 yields -0.6 Ang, 11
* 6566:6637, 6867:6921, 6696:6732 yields 0.2 Ang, 12.1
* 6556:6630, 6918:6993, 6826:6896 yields 5.4 Ang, 12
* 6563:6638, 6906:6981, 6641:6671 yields 4.1 Ang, 13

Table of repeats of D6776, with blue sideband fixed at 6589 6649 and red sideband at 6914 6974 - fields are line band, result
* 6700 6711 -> 0.5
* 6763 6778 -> -0.4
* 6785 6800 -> 0.7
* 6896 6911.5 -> 0.2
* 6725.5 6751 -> -1.8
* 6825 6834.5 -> 0.2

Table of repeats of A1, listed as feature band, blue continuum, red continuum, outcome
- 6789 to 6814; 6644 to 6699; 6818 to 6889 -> -0.01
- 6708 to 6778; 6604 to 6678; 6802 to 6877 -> -0.06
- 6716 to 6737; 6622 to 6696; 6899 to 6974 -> -0.16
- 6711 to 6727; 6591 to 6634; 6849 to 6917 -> -0.13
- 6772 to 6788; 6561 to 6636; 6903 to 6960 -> 0.09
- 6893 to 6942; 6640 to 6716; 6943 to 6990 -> 0.01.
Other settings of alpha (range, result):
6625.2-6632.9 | 10.3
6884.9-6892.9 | 10.9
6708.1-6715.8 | 12.3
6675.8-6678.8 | 11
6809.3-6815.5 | 12.2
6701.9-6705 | 9.82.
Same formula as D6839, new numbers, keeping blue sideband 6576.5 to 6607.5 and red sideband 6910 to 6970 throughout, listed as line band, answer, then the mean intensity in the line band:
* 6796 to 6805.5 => 1.1 Ang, 10.9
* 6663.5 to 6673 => 1.4 Ang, 11.5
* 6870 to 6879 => 0.1 Ang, 11.5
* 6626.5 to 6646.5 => 4.5 Ang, 10.8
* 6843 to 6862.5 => 1.0 Ang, 11.2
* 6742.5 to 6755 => 1.8 Ang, 10.9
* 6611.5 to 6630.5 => 3.9 Ang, 11.1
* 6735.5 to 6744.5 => 1.3 Ang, 11.1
